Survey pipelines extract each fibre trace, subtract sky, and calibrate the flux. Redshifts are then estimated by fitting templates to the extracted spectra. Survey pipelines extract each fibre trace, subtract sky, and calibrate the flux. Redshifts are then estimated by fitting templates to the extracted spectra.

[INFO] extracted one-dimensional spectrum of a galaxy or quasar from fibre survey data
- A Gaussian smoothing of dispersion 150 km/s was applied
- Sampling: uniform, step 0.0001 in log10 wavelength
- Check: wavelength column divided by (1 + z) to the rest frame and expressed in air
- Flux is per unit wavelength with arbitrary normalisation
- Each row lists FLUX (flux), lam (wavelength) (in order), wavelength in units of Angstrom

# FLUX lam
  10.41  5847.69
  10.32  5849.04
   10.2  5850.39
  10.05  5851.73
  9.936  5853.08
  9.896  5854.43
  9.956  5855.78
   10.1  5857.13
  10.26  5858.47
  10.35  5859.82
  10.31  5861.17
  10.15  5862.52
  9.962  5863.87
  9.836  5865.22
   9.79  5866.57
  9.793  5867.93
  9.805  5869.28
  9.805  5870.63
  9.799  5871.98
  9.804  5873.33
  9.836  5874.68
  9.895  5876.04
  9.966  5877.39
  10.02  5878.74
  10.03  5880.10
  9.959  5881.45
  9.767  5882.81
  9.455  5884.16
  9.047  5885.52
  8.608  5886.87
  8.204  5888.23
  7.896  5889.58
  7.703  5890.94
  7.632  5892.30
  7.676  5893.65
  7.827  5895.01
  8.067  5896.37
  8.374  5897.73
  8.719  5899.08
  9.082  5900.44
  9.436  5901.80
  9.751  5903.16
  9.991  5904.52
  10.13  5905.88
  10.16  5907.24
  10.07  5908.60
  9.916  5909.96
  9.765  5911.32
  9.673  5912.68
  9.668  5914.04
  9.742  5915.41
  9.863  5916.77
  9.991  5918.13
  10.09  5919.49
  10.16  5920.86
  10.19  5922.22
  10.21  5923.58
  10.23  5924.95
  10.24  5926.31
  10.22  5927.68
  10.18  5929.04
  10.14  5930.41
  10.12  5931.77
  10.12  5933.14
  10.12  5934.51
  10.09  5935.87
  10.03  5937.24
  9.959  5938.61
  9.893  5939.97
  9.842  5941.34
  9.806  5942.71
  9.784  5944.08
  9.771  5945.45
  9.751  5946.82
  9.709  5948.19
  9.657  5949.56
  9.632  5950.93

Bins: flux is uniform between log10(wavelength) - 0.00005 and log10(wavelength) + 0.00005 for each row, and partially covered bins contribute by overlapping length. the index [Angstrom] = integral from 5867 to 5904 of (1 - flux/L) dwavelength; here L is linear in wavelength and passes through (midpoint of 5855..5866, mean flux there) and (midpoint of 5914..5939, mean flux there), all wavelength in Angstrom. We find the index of 3.6 Angstrom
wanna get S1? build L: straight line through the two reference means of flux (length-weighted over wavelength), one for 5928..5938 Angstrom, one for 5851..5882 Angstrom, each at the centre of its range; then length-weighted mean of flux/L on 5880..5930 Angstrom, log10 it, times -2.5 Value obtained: 0.07 mag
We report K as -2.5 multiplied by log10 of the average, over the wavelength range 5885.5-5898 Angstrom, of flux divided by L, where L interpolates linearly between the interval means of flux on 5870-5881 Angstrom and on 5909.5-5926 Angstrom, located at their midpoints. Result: 0.23 mag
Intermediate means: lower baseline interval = 9.9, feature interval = 8.04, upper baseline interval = 9.97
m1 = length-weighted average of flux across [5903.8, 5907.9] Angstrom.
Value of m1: 10.1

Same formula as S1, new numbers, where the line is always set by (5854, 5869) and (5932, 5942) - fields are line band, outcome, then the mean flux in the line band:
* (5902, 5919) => 0.015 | 9.88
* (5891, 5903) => 0.194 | 8.38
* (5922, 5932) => -0.020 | 10.2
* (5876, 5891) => 0.088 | 9.25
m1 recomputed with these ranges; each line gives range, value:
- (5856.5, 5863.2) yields 10.2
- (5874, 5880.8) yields 9.95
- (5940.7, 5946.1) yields 9.79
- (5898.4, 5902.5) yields 9.09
